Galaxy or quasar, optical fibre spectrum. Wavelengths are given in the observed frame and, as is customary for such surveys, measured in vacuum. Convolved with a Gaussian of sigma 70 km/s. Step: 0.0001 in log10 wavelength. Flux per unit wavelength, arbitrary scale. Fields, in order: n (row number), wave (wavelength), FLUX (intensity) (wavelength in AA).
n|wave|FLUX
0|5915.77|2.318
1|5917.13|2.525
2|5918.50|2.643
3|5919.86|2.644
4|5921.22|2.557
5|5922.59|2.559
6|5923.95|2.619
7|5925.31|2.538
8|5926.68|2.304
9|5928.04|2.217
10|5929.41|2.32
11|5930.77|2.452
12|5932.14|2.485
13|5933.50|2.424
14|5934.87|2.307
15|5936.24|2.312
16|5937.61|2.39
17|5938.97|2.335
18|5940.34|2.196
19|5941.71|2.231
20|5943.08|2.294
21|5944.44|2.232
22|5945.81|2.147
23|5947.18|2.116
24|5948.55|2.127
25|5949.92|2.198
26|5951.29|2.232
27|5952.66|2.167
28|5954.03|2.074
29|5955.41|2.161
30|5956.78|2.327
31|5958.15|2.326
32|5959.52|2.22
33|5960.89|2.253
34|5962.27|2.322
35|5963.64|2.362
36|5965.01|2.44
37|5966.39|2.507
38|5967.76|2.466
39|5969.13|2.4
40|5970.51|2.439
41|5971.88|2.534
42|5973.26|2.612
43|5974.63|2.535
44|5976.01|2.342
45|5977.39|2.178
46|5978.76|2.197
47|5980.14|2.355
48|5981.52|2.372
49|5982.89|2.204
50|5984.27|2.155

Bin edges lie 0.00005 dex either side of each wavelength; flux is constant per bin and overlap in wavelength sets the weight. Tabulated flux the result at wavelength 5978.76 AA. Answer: 2.197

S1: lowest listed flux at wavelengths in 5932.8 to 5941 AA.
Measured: 2.196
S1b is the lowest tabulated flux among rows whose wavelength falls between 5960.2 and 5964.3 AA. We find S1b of 2.253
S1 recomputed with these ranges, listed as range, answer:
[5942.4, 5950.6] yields 2.116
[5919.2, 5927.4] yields 2.304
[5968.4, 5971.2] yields 2.4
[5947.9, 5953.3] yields 2.127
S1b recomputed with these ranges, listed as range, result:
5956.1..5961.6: 2.22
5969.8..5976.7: 2.342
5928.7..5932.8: 2.32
